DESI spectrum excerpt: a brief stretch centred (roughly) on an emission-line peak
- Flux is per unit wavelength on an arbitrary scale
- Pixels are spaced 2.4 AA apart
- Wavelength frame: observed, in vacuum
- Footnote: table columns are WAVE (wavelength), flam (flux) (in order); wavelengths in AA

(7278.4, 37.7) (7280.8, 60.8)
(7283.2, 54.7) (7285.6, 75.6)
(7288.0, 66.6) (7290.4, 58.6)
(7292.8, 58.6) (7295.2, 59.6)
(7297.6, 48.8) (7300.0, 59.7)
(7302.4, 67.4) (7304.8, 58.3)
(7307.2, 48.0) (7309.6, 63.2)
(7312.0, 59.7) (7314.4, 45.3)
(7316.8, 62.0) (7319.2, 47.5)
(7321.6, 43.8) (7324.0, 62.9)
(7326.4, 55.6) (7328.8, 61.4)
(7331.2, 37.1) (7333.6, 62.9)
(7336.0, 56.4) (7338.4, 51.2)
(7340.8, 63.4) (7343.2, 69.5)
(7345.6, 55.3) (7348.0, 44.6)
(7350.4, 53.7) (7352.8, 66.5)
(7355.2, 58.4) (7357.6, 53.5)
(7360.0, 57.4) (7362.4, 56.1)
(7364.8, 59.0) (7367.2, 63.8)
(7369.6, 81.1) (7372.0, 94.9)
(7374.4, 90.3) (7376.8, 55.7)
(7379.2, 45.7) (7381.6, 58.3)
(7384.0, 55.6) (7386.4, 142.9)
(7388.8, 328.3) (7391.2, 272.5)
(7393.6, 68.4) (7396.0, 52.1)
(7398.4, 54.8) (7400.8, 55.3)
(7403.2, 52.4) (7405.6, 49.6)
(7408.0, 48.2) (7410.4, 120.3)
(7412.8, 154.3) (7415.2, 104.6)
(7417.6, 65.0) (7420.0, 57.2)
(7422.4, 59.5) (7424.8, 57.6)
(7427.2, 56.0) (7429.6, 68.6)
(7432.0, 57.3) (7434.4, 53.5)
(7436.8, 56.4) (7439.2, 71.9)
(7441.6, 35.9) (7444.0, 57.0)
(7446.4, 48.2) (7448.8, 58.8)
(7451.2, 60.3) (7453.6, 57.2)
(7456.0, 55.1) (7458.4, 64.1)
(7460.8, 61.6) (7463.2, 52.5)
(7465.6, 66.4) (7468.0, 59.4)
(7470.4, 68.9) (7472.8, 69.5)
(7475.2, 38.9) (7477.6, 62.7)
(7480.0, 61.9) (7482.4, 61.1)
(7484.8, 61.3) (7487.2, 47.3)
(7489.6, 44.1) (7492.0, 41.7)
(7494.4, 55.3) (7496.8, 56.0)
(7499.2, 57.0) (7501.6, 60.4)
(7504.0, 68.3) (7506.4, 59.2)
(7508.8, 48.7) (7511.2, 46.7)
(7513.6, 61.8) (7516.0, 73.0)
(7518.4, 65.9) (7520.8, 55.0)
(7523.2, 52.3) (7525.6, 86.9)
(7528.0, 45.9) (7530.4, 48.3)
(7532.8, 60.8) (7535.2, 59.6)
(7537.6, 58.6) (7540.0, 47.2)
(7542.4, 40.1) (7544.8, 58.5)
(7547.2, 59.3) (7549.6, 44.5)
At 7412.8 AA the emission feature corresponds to [N II] 6583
